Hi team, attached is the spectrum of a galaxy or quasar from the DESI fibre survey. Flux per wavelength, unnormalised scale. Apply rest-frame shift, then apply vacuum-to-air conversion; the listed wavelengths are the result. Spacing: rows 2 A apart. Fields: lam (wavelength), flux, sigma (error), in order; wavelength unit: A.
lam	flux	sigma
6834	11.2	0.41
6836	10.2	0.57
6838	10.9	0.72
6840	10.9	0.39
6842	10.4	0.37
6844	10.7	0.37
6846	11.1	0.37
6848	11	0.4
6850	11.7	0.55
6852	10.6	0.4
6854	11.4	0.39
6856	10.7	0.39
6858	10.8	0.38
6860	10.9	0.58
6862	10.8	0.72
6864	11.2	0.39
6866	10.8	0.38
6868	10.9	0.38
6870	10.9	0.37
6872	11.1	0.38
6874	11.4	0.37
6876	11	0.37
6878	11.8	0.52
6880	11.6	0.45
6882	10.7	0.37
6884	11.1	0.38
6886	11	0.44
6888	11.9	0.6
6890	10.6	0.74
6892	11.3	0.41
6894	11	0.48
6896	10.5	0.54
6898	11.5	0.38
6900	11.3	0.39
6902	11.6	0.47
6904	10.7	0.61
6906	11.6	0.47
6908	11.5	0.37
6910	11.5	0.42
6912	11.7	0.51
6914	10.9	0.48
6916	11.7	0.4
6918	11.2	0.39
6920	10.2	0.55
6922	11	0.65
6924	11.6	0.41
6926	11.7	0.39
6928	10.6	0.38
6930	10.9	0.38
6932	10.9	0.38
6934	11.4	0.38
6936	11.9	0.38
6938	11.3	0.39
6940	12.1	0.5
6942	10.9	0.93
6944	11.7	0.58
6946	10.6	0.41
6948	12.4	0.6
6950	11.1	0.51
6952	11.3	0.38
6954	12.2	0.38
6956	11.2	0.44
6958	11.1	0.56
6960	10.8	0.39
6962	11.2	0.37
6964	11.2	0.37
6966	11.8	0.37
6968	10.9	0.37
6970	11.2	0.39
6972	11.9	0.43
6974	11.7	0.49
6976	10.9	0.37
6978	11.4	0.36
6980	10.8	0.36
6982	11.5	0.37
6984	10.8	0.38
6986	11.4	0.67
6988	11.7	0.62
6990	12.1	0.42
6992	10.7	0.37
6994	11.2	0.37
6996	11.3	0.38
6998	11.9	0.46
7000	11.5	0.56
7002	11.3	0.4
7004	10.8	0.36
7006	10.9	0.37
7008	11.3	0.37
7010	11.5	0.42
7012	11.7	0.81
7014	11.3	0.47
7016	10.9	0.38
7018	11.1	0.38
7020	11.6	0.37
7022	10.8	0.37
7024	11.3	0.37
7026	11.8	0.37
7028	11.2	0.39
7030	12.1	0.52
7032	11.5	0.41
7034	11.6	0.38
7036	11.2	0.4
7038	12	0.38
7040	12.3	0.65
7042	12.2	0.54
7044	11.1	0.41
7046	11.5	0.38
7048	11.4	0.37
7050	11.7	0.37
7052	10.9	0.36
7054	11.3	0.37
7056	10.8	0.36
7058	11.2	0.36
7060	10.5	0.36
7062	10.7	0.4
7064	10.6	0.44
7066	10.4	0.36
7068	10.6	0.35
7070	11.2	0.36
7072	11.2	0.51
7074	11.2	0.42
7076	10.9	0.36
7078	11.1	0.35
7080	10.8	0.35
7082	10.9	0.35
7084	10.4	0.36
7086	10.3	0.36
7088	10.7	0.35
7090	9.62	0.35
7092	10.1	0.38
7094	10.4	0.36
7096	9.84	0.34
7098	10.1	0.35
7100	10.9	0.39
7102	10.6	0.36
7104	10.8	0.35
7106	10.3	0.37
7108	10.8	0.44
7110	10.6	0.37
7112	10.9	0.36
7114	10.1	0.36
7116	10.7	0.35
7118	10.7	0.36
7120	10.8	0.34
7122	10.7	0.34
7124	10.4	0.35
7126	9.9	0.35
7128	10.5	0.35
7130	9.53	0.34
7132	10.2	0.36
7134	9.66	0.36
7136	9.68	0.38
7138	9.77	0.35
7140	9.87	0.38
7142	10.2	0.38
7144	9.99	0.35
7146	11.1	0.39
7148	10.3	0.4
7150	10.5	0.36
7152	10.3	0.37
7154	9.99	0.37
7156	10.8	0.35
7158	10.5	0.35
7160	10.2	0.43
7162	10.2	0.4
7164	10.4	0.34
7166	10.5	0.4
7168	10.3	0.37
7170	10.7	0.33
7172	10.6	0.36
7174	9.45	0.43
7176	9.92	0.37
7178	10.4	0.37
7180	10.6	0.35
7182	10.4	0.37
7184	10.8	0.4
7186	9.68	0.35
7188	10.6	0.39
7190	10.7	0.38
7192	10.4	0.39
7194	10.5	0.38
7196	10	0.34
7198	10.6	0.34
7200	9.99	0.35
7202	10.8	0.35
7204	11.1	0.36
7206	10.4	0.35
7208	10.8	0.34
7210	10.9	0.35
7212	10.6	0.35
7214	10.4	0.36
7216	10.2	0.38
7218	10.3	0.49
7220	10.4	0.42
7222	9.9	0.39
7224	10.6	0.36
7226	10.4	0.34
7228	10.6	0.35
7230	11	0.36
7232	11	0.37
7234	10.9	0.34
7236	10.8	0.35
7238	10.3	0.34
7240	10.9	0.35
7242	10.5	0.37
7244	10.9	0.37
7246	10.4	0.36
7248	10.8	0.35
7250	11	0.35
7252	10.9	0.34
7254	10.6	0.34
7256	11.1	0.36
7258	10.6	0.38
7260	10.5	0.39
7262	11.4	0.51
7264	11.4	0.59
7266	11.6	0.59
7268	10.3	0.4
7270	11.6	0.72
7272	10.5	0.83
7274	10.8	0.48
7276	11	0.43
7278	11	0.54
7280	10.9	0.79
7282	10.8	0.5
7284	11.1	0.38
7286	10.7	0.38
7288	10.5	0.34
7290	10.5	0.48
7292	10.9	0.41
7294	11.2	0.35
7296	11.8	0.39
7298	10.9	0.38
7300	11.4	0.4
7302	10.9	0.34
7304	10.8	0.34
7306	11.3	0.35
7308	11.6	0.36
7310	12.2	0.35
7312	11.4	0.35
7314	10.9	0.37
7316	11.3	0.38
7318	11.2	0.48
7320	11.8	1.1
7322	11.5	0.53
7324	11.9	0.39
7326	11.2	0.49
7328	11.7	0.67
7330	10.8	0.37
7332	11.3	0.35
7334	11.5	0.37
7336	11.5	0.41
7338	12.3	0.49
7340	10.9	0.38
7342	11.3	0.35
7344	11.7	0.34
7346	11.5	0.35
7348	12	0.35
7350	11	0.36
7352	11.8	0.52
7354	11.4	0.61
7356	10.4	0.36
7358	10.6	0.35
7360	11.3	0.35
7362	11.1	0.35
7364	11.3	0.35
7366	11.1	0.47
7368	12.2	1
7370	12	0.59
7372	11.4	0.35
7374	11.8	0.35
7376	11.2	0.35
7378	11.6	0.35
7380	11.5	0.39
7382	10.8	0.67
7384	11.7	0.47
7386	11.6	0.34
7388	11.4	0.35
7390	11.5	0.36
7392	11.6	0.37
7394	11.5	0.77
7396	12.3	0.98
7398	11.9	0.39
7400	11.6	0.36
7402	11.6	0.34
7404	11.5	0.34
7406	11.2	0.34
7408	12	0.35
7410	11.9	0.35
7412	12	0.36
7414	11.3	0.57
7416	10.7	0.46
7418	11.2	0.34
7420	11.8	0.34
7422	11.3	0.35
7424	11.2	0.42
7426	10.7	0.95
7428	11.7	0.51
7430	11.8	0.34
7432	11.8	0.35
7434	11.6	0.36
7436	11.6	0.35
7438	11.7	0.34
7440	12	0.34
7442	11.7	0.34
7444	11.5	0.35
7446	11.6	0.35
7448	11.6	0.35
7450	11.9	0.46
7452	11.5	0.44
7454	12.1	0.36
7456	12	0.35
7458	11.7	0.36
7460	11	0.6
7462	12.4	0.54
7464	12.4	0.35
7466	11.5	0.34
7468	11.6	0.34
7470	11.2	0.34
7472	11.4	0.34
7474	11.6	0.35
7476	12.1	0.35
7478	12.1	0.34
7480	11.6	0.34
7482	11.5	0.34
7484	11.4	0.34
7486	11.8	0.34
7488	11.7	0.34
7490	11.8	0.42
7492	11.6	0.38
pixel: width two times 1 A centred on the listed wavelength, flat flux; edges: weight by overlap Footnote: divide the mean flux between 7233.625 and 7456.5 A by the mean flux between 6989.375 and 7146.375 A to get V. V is 1.04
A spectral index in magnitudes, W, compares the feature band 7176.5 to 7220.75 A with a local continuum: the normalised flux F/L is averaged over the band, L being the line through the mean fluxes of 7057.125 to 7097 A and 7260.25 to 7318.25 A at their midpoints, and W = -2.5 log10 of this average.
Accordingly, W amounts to 0.04 mag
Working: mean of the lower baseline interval 10.6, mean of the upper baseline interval 11.1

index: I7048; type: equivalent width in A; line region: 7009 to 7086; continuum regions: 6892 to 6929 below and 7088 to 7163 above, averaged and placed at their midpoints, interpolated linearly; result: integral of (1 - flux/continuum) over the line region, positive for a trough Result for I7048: -4.11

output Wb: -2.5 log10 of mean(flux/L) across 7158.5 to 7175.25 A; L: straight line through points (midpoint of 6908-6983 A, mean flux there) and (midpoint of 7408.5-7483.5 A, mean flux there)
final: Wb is 0.12 mag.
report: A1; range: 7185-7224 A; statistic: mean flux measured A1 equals 10.4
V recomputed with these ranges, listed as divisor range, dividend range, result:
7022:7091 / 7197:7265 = 0.96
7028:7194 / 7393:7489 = 1.10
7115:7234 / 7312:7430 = 1.10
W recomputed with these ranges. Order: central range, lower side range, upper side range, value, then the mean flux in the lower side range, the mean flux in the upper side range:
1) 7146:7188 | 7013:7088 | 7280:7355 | 0.088 mag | 11.2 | 11.3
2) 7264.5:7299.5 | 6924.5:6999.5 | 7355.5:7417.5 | 0.047 mag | 11.3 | 11.5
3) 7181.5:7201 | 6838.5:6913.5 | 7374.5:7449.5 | 0.100 mag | 11.1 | 11.6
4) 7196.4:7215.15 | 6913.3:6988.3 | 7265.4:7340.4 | 0.062 mag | 11.3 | 11.2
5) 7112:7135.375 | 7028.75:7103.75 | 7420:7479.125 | 0.078 mag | 11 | 11.7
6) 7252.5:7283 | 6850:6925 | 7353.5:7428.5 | 0.042 mag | 11.1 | 11.4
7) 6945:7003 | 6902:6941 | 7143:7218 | -0.023 mag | 11.3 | 10.4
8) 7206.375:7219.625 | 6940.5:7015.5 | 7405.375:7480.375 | 0.095 mag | 11.3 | 11.6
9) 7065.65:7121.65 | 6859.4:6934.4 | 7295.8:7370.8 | 0.065 mag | 11.2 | 11.4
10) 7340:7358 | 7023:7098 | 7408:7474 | 0.015 mag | 11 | 11.6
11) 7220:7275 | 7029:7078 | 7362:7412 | 0.065 mag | 11.3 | 11.6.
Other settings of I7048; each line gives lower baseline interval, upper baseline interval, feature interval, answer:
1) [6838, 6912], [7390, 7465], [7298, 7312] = 0.2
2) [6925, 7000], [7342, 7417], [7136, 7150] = 1.5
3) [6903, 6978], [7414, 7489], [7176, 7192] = 1.5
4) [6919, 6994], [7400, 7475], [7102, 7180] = 7.4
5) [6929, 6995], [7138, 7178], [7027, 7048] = -1.4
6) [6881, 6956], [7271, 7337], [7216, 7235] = 1.1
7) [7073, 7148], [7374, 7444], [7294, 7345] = -0.9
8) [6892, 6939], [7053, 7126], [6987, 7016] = -1.1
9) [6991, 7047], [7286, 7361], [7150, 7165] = 1.3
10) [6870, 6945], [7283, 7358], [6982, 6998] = -0.1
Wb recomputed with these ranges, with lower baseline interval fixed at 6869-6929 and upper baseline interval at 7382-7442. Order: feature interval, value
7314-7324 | 0.01 mag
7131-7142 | 0.15 mag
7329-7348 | 0.01 mag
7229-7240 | 0.06 mag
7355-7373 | 0.03 mag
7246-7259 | 0.06 mag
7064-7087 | 0.05 mag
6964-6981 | -0.01 mag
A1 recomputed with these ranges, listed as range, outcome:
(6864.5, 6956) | 11.3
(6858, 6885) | 11.1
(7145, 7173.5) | 10.4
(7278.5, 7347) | 11.3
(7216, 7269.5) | 10.7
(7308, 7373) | 11.4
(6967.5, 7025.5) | 11.3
